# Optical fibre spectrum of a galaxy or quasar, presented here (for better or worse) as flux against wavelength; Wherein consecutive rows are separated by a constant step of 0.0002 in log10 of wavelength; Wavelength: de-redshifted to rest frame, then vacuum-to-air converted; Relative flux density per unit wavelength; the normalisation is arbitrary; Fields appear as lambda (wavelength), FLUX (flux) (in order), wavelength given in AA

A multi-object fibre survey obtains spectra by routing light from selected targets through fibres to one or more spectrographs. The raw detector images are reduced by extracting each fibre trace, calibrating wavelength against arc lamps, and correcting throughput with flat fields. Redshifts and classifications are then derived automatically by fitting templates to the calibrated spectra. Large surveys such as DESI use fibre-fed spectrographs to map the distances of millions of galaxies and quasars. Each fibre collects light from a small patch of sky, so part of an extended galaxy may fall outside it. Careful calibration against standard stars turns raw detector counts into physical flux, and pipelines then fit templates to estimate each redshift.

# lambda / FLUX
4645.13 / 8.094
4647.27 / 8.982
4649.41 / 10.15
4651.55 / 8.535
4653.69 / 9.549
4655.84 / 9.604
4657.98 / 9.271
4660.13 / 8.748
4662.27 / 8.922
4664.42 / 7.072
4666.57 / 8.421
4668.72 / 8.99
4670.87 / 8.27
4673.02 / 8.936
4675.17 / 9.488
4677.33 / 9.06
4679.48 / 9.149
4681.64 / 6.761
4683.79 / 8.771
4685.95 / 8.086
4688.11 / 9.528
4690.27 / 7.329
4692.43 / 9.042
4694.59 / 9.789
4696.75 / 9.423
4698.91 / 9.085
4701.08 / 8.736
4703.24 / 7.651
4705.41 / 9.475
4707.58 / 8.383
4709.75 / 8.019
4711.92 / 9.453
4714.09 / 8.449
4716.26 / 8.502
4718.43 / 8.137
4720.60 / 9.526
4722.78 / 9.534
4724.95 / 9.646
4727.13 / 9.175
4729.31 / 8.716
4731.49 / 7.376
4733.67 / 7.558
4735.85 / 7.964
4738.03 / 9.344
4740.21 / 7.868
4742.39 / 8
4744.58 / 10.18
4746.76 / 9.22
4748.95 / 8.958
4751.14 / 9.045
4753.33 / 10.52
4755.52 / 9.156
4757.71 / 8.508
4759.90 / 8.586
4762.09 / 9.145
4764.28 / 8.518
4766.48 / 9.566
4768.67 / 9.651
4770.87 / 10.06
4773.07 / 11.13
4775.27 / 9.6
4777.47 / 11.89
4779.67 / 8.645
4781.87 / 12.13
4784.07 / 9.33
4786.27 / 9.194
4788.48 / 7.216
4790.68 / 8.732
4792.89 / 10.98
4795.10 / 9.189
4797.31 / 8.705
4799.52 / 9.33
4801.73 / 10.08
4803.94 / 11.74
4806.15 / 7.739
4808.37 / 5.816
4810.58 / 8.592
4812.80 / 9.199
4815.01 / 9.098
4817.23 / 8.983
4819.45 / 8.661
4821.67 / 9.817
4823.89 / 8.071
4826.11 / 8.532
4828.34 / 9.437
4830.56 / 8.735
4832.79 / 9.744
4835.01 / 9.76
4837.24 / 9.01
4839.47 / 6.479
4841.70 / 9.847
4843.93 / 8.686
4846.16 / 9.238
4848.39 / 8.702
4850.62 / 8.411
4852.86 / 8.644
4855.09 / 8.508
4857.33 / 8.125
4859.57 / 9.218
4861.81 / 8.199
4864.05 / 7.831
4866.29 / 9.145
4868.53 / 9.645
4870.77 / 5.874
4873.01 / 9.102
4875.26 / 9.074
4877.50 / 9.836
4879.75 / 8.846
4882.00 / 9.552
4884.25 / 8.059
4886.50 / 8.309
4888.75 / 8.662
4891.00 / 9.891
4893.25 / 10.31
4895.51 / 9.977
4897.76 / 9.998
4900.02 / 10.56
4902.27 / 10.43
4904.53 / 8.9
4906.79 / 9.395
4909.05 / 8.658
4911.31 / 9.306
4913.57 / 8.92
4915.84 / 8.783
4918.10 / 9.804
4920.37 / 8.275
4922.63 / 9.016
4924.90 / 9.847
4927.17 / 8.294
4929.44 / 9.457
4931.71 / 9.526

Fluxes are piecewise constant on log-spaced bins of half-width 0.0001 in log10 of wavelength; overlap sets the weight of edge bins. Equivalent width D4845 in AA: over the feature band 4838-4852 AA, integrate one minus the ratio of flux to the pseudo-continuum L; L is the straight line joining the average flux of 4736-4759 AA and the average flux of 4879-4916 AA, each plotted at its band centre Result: 1.0 AA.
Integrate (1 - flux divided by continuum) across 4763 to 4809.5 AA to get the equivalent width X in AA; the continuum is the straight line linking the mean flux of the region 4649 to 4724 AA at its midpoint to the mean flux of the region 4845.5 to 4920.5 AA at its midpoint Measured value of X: -3.0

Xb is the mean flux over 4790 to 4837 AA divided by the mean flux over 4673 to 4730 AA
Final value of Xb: 1.03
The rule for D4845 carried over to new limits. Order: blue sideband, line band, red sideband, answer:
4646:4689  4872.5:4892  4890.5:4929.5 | 0.68 AA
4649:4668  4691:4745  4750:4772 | 2.21 AA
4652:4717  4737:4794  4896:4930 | -3.12 AA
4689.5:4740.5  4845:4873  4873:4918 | 2.21 AA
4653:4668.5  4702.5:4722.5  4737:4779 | 0.98 AA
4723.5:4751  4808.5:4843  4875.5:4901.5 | 1.13 AA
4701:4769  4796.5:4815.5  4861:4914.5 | 0.08 AA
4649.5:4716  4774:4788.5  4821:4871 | -1.97 AA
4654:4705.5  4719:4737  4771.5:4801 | 0.97 AA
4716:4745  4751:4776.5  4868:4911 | -2.08 AA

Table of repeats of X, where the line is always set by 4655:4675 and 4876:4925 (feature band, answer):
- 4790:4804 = -1.0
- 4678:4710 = 0.6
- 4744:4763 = -0.6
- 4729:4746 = 1.0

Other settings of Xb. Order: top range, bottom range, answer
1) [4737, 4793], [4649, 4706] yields 1.07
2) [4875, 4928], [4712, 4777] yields 1.03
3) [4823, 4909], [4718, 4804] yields 0.97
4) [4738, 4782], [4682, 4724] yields 1.08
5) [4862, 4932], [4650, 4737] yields 1.05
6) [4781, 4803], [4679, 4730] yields 1.08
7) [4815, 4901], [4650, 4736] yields 1.02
